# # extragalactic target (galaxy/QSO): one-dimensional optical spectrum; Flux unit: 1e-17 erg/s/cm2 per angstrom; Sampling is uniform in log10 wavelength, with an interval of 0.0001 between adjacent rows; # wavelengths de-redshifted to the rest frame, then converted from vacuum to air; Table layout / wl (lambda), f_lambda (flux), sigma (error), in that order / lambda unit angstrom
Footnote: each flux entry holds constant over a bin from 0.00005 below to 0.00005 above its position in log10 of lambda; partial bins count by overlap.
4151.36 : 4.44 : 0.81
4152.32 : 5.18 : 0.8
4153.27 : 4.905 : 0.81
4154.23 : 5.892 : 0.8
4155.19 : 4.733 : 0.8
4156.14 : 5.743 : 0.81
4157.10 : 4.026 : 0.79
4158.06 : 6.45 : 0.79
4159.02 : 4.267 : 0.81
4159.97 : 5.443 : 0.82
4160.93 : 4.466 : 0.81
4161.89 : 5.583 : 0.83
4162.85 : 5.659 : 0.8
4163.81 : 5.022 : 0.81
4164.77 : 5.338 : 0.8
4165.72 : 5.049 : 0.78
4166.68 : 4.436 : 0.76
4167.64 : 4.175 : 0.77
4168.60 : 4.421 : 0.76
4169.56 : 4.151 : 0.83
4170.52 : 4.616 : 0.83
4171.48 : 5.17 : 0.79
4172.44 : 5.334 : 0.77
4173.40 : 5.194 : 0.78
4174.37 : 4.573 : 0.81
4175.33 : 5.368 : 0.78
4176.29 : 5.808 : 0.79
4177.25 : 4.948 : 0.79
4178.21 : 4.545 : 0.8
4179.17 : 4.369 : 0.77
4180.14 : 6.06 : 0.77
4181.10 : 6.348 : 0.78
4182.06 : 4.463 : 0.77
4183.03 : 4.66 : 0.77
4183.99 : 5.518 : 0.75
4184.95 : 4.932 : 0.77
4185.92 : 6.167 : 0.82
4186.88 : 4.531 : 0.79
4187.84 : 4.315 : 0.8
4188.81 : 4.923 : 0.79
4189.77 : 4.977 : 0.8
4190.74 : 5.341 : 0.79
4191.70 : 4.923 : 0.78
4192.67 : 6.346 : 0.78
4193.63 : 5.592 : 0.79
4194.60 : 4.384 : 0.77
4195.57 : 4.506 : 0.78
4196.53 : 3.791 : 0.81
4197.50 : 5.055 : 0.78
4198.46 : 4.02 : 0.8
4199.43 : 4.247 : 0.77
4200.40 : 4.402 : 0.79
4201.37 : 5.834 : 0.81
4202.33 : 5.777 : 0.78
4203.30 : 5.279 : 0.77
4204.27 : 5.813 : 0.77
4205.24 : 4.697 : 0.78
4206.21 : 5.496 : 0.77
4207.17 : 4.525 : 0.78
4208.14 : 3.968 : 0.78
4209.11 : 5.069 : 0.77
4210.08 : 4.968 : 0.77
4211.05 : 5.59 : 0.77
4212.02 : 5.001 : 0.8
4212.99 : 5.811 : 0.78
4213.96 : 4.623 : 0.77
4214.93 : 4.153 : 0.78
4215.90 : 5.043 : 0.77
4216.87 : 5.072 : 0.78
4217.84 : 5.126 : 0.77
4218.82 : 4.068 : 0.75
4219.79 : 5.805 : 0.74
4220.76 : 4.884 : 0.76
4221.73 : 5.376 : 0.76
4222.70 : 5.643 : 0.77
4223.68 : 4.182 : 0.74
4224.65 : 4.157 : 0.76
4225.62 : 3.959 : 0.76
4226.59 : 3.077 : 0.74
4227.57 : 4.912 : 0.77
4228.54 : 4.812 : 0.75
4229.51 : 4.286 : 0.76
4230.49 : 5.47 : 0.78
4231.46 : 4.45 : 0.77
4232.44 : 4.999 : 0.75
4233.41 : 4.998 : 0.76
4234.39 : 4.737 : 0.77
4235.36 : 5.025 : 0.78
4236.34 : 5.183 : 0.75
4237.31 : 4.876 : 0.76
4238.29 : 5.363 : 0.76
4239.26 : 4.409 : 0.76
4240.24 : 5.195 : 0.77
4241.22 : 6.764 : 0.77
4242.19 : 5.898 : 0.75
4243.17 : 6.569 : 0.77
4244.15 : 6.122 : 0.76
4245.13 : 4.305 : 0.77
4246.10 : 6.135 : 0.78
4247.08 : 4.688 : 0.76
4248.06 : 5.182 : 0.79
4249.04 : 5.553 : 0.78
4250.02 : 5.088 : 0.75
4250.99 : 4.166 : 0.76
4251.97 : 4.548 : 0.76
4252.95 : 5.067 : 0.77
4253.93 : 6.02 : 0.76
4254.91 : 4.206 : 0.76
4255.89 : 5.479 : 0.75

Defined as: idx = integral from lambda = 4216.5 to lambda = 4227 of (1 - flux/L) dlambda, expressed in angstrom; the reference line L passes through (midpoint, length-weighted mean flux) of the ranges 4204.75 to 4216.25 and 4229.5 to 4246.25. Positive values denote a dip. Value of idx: 0.8 angstrom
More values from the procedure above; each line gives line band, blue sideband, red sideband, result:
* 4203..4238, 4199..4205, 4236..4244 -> 3.34 angstrom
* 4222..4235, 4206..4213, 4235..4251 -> 1.48 angstrom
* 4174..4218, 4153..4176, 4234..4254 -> 0.77 angstrom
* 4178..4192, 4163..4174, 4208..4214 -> -0.43 angstrom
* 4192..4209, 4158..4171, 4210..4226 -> -0.08 angstrom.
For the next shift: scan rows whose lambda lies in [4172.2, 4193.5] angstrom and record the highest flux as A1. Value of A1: 6.348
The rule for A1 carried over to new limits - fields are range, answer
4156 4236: 6.45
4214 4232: 5.805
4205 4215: 5.811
